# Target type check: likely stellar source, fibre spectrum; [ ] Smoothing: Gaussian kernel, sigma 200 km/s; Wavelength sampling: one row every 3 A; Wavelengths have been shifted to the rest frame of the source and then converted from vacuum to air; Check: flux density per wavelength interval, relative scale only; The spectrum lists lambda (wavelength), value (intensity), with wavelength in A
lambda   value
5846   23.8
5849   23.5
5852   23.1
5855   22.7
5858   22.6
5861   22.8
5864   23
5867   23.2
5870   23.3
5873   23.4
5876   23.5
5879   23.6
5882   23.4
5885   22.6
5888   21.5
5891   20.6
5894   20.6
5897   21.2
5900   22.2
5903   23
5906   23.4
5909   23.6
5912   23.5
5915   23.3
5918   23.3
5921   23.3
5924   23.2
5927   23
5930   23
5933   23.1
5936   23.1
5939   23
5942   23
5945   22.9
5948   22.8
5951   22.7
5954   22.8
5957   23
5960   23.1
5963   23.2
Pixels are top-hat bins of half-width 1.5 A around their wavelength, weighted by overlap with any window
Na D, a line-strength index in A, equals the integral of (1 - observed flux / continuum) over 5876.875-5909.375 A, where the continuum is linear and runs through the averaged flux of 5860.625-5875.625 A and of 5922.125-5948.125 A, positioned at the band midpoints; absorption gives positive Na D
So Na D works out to 1.15 A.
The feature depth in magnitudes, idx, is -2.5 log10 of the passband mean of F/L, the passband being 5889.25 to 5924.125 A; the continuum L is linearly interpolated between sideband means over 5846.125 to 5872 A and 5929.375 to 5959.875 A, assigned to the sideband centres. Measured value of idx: 0.02 mag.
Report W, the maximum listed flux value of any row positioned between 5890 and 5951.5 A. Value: 23.6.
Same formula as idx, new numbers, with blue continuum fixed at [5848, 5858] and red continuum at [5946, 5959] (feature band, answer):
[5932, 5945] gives -0.01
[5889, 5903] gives 0.08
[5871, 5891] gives 0.01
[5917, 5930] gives -0.01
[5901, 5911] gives -0.02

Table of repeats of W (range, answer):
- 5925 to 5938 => 23.1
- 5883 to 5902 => 22.6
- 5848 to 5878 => 23.5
